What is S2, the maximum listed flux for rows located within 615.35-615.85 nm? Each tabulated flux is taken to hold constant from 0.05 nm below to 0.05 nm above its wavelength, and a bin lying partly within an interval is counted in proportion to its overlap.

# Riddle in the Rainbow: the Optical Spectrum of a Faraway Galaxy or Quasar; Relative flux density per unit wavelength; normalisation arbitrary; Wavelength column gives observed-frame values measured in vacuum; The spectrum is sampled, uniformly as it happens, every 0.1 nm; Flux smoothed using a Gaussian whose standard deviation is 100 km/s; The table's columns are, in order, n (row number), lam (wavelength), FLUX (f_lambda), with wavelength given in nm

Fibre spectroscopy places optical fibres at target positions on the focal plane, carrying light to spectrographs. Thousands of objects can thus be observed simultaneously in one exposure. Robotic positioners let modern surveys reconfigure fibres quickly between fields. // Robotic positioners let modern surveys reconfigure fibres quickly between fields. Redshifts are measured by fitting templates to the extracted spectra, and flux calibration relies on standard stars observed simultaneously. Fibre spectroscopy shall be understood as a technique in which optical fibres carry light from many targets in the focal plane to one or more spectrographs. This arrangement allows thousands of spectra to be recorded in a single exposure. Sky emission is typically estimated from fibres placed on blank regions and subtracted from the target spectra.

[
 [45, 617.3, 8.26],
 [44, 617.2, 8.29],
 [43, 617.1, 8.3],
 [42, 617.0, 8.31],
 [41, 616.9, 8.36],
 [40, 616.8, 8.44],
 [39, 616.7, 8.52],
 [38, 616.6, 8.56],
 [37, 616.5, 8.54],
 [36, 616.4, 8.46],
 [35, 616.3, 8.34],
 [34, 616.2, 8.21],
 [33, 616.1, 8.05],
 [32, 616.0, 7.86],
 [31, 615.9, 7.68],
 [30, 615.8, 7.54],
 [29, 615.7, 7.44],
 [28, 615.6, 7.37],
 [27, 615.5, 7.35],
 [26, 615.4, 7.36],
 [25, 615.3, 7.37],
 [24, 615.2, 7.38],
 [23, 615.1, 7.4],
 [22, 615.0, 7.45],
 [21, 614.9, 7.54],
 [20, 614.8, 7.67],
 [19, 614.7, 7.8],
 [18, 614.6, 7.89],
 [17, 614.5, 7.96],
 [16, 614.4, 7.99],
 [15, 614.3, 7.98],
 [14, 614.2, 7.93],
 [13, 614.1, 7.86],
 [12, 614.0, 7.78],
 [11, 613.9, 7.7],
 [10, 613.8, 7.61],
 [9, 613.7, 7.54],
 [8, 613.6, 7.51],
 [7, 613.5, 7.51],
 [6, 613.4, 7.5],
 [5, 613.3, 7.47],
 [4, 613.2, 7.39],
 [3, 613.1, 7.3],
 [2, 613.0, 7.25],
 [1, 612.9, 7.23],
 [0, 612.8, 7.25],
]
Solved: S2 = 7.54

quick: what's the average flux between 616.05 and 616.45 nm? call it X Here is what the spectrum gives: 8.27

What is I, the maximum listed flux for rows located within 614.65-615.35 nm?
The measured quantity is 7.8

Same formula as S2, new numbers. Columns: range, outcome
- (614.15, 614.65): 7.99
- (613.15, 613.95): 7.7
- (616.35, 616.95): 8.56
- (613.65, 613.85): 7.61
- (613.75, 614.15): 7.86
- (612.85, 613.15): 7.3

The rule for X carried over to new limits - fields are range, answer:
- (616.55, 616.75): 8.54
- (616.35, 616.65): 8.52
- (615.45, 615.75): 7.39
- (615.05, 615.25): 7.39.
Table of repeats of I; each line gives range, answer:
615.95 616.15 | 8.05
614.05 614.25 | 7.93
